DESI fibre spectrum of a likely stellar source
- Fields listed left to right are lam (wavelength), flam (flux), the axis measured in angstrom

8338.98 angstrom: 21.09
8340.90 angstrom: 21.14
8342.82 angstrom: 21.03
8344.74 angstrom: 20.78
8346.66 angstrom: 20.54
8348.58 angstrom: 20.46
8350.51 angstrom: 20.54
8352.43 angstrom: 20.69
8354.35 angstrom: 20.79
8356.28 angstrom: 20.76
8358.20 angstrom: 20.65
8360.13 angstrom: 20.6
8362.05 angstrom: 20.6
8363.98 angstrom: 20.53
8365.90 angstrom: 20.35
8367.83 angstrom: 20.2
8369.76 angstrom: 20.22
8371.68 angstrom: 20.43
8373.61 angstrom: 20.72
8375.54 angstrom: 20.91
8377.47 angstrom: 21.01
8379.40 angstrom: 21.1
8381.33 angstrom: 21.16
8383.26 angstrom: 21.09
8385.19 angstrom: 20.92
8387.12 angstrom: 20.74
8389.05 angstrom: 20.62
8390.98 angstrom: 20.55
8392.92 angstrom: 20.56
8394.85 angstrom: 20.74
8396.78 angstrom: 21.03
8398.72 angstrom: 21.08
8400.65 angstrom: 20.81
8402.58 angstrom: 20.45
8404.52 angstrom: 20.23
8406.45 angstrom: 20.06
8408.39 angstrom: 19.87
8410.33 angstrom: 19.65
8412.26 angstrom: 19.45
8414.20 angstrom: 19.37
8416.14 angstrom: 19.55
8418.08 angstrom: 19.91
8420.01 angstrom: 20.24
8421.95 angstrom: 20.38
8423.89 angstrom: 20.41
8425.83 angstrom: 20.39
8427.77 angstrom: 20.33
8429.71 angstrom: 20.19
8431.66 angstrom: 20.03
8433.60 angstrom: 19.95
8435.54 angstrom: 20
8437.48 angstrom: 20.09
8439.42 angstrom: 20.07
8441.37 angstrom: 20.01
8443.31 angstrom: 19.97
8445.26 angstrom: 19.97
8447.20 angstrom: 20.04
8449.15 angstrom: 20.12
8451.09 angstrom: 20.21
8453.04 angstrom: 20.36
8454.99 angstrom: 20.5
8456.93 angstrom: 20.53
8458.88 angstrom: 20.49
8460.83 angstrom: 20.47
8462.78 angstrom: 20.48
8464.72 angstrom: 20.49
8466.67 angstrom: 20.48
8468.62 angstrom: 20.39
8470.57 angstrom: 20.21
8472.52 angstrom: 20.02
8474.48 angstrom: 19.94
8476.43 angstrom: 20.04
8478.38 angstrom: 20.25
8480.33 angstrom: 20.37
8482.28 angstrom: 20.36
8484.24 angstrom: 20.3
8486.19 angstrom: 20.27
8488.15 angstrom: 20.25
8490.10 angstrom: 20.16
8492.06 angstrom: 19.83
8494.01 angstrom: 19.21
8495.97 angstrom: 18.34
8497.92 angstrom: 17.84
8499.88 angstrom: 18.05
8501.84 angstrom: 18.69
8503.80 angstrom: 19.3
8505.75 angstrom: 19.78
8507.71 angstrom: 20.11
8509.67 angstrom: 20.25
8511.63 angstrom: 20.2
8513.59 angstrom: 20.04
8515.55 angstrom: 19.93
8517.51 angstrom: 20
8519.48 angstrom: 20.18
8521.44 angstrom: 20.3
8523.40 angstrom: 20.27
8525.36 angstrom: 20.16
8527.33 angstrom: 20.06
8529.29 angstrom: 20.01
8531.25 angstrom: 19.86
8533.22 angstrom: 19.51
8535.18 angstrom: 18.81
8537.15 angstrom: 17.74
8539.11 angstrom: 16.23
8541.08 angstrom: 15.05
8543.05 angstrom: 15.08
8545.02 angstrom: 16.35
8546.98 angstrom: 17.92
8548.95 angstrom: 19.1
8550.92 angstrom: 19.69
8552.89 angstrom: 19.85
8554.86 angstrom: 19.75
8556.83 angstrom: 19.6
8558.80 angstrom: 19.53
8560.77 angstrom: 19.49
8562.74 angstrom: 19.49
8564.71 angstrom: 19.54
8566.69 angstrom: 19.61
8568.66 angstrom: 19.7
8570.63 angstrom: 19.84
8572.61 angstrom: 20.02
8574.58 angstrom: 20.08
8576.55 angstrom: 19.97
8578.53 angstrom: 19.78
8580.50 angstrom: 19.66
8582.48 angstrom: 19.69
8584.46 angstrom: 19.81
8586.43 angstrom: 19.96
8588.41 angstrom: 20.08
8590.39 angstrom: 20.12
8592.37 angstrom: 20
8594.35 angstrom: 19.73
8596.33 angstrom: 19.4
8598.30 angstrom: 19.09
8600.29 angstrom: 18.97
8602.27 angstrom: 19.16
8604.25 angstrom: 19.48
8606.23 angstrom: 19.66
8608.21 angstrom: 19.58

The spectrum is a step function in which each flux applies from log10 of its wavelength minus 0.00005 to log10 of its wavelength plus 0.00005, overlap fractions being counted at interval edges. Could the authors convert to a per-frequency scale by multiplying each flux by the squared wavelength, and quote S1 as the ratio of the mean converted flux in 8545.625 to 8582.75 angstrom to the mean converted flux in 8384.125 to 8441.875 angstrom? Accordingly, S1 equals 1.00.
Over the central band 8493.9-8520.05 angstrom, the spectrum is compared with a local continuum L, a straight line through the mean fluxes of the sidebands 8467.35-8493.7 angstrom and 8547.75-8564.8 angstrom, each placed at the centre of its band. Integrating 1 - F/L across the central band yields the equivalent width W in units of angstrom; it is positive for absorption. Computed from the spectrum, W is 0.7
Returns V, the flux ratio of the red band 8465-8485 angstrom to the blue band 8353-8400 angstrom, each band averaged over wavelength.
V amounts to 1.0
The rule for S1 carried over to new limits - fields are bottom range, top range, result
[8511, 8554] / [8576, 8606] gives 1.05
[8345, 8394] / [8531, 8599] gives 0.97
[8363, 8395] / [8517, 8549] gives 0.93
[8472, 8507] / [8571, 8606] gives 1.03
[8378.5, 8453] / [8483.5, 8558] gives 0.97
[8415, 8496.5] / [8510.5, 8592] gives 0.98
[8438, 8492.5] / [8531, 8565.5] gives 0.93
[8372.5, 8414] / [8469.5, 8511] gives 0.98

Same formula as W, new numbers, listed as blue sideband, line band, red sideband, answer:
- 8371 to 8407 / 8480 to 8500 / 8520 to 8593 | 0.27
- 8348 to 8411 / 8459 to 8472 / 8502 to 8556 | -0.44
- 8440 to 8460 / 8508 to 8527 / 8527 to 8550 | -1.72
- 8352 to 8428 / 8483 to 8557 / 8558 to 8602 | 2.92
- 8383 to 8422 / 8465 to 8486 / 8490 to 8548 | -0.84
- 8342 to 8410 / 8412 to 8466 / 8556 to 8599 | 0.54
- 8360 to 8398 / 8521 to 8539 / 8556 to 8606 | 0.44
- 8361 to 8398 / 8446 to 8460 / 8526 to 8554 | -0.52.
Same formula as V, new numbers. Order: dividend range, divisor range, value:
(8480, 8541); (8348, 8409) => 0.94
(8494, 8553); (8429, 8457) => 0.94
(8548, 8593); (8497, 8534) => 1.00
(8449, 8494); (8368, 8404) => 0.98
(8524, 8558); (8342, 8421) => 0.90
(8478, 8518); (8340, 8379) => 0.95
